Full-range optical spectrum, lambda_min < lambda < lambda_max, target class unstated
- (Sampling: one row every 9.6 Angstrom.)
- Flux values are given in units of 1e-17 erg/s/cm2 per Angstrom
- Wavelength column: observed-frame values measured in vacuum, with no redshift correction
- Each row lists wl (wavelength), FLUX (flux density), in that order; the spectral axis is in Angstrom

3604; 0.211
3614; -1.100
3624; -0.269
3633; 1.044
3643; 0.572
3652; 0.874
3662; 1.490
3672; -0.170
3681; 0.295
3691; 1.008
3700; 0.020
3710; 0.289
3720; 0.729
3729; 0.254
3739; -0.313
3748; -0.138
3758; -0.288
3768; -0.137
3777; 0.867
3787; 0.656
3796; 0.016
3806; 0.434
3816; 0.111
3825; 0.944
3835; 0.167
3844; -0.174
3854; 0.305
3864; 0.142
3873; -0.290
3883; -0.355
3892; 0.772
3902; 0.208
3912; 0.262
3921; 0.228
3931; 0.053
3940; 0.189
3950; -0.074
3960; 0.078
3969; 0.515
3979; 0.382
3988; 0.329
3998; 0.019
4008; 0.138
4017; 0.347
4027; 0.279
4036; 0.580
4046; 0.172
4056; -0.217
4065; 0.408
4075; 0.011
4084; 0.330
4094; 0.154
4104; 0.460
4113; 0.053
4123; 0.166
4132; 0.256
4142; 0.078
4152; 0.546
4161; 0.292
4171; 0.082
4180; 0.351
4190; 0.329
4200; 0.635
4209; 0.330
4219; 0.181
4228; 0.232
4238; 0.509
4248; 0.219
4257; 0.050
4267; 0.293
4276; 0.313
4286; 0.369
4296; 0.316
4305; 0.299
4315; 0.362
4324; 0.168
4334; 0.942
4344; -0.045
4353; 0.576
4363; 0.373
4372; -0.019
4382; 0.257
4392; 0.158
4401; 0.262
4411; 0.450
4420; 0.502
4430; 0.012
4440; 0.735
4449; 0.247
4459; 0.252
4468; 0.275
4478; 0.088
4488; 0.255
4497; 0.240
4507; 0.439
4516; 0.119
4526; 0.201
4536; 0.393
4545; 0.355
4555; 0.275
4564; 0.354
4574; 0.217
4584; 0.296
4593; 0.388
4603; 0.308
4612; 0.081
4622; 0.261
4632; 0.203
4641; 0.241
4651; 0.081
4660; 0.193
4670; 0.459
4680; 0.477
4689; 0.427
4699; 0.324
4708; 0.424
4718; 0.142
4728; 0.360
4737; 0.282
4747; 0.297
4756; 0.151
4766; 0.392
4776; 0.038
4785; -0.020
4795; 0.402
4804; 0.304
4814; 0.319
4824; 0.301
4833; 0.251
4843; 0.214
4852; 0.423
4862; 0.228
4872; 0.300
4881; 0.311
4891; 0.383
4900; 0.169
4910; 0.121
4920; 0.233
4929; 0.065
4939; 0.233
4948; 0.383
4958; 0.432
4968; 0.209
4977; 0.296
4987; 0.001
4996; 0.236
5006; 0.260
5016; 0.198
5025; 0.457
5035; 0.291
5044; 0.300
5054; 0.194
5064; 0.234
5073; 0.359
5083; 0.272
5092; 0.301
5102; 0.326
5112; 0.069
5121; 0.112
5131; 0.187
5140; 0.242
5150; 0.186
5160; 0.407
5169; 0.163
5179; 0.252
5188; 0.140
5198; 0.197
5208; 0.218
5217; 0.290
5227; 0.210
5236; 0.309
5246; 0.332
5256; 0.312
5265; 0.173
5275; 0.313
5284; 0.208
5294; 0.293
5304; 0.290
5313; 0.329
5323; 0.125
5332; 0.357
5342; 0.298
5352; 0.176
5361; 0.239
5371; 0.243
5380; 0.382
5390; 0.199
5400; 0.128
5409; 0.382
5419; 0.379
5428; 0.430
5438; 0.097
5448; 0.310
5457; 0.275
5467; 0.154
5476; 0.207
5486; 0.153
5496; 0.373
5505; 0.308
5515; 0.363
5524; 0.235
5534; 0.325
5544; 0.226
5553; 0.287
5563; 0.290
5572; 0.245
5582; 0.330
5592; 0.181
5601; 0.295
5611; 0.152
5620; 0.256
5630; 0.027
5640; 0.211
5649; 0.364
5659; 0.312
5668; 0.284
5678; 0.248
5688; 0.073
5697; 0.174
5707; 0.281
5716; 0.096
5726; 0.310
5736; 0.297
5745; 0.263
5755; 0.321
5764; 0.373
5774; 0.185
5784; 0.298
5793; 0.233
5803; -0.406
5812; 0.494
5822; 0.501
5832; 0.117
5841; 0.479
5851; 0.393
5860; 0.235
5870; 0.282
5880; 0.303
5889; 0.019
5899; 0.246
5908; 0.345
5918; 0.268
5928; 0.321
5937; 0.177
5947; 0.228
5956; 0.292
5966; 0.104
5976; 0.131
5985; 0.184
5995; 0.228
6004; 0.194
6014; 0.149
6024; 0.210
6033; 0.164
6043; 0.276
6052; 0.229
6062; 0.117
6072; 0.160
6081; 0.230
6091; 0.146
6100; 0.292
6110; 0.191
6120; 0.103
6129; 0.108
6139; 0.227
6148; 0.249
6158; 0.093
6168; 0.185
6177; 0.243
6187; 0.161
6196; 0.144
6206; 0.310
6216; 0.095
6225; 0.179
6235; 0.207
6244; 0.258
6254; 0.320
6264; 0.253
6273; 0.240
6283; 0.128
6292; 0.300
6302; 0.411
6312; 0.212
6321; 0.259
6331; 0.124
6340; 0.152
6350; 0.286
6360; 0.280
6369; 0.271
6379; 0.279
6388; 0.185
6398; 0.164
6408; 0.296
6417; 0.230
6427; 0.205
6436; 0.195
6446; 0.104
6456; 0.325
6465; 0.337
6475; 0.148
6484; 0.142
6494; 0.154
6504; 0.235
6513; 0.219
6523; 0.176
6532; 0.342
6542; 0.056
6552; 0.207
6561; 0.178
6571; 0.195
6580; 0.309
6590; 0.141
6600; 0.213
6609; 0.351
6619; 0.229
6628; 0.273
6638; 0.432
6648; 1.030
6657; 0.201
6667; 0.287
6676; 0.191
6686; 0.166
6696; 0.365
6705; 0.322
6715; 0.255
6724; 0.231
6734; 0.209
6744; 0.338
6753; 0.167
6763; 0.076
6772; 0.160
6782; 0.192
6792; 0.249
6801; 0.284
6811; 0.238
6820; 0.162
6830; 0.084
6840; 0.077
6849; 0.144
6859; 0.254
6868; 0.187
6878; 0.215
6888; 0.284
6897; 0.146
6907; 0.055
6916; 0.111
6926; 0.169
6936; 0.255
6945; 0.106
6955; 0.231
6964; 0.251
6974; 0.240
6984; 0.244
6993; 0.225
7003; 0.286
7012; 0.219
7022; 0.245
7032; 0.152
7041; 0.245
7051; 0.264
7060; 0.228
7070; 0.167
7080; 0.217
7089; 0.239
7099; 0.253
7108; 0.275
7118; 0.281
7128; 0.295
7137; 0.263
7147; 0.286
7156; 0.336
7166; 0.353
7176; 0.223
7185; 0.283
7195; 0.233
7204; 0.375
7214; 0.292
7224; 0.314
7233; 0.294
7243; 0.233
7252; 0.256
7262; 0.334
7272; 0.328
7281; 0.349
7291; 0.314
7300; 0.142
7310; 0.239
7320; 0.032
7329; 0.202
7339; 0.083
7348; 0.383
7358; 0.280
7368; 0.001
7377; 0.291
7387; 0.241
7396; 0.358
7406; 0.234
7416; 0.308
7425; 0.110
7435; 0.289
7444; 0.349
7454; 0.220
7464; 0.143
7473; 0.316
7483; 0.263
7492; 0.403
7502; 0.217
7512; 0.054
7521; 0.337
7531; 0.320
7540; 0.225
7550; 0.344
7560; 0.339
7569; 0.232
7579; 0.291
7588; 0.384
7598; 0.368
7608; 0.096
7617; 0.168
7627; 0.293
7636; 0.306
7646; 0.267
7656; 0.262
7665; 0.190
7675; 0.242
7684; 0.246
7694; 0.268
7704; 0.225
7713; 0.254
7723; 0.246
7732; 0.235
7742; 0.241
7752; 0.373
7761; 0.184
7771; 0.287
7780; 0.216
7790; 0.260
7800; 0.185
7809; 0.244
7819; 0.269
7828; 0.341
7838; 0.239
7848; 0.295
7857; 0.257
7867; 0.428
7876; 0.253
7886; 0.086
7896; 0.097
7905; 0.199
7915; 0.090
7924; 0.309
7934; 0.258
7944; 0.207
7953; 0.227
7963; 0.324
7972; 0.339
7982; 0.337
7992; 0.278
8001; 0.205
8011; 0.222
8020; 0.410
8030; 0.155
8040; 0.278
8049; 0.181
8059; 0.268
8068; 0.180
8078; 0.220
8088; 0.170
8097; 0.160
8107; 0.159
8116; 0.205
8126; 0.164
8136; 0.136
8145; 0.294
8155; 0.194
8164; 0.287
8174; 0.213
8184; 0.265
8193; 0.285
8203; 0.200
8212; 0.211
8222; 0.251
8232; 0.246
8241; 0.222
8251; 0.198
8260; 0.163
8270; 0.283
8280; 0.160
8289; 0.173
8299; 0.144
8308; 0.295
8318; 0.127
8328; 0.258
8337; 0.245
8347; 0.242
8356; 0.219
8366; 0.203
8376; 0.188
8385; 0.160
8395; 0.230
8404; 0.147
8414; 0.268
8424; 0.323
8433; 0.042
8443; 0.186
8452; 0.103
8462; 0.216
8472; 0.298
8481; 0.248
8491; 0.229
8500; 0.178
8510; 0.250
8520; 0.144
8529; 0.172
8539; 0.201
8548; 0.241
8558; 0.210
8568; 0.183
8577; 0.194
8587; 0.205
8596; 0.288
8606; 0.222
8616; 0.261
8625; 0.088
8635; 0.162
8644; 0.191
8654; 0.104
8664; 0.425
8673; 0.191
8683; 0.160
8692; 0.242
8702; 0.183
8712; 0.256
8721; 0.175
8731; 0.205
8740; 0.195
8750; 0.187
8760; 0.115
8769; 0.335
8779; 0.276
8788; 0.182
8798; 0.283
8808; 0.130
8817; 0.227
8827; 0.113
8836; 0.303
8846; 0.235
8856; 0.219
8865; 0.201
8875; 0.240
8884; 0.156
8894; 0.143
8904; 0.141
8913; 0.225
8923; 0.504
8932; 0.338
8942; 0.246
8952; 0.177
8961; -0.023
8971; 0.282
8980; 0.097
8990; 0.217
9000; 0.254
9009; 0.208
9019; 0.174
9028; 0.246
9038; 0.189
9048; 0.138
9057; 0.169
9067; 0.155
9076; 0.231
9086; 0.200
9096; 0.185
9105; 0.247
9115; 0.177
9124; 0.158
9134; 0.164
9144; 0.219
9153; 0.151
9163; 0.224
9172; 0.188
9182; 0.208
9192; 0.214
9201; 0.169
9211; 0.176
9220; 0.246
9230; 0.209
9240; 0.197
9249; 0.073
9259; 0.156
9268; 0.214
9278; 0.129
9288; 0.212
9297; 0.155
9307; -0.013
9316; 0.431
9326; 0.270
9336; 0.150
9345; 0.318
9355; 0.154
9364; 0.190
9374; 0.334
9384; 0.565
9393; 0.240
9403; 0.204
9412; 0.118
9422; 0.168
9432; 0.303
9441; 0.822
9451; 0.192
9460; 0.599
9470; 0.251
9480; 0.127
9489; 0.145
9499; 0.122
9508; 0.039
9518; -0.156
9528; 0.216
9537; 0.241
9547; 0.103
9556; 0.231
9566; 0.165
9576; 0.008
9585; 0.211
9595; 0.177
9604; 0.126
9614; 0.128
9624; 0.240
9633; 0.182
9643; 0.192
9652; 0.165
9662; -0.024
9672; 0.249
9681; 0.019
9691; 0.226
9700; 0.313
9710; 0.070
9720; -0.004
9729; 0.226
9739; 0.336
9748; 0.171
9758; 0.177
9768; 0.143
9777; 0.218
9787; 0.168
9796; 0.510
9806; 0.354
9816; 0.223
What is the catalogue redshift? 0.78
